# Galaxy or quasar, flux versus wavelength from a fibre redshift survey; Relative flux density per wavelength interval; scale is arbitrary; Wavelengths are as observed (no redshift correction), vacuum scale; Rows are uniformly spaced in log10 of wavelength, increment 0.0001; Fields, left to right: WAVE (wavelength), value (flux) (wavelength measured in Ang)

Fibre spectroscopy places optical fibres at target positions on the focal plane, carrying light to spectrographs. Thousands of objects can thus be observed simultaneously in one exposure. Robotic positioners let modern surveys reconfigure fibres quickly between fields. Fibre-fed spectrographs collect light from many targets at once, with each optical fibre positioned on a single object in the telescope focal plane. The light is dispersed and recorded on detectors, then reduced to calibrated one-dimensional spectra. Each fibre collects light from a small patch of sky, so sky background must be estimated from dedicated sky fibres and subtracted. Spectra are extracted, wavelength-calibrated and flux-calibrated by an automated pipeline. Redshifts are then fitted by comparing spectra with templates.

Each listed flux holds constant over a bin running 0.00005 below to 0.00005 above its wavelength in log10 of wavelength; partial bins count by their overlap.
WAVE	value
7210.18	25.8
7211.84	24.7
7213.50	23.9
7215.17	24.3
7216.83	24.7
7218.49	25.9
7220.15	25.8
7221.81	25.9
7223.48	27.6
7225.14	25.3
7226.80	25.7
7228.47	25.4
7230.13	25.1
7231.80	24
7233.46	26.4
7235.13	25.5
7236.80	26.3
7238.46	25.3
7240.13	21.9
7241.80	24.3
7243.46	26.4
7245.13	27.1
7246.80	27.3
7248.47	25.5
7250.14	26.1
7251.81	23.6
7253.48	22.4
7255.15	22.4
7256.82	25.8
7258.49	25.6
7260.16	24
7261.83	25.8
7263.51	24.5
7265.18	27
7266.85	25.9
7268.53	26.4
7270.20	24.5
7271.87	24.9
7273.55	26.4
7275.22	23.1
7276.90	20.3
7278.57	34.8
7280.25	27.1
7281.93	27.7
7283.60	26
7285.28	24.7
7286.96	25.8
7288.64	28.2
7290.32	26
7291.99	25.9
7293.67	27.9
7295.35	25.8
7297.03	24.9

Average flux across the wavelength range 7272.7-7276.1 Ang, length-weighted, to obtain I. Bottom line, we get 24.7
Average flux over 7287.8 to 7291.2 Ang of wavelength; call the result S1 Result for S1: 27.1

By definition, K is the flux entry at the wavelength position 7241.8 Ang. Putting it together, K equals 24.3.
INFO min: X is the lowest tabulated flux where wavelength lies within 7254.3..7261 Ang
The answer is 22.4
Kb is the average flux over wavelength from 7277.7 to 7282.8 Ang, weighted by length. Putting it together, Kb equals 29.8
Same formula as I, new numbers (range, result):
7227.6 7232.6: 24.8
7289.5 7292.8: 26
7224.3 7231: 25.4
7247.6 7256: 24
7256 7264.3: 25.1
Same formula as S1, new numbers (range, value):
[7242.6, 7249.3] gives 26.6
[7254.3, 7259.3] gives 24.6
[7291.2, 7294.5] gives 26.9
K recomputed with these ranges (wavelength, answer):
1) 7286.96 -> 25.8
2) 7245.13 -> 27.1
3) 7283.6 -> 26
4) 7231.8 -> 24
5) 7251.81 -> 23.6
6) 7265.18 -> 27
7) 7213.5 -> 23.9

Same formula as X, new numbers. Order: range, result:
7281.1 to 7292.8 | 24.7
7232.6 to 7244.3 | 21.9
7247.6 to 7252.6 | 23.6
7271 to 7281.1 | 20.3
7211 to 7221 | 23.9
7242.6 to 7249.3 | 25.5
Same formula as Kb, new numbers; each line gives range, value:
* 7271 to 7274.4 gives 25.7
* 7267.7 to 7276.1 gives 25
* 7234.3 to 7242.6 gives 24.7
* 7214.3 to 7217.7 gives 24.5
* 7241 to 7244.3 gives 25.4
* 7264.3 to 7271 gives 26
